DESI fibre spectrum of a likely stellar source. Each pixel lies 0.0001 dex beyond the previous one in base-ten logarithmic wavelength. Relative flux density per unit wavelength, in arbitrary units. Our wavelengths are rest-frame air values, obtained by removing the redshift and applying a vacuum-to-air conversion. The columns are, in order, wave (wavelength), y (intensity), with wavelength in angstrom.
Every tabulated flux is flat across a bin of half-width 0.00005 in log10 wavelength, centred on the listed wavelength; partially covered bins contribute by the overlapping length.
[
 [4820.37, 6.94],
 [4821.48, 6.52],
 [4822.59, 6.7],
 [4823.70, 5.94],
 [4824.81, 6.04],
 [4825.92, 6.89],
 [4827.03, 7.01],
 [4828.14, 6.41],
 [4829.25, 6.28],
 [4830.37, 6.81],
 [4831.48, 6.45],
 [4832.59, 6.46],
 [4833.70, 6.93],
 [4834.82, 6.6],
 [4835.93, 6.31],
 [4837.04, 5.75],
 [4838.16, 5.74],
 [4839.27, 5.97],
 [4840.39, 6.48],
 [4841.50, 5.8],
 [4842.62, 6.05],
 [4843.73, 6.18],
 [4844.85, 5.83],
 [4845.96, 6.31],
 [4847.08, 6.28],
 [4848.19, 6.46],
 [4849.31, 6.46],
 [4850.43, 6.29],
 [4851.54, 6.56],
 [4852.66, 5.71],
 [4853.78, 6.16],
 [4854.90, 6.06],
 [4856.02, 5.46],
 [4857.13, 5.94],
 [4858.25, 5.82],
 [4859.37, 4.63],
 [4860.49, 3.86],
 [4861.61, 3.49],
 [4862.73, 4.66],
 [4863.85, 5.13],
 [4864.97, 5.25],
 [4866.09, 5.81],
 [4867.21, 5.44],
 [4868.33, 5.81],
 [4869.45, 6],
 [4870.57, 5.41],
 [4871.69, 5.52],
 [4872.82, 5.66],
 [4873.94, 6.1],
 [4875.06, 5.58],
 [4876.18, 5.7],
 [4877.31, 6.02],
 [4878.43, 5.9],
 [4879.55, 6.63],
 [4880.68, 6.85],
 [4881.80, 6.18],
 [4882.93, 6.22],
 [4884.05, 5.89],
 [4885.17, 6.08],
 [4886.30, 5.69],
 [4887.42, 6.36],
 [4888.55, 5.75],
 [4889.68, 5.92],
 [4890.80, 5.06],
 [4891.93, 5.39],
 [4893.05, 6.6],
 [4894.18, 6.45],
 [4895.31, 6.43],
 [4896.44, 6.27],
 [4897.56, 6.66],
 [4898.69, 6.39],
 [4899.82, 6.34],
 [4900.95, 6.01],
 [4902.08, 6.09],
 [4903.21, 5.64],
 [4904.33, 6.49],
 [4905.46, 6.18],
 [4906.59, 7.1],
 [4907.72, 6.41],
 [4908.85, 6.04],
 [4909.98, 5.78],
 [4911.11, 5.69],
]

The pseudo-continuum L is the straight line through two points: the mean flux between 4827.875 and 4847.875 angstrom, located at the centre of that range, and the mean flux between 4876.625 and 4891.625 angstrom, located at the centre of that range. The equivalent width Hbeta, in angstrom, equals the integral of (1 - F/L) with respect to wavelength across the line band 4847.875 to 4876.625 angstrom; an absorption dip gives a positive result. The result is 2.67 angstrom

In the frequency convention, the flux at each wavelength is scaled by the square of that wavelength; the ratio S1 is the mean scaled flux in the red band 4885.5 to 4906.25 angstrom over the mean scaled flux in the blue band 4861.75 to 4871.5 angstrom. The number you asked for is 1.2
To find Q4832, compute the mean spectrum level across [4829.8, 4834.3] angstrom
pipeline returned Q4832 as 6.65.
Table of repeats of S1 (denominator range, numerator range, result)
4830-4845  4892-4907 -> 1.04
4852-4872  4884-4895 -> 1.12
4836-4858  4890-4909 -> 1.04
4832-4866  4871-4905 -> 1.06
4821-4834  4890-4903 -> 0.97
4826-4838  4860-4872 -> 0.80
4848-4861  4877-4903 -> 1.08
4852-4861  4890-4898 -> 1.13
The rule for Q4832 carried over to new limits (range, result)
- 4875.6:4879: 5.88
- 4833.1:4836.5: 6.61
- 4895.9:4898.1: 6.49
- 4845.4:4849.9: 6.38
